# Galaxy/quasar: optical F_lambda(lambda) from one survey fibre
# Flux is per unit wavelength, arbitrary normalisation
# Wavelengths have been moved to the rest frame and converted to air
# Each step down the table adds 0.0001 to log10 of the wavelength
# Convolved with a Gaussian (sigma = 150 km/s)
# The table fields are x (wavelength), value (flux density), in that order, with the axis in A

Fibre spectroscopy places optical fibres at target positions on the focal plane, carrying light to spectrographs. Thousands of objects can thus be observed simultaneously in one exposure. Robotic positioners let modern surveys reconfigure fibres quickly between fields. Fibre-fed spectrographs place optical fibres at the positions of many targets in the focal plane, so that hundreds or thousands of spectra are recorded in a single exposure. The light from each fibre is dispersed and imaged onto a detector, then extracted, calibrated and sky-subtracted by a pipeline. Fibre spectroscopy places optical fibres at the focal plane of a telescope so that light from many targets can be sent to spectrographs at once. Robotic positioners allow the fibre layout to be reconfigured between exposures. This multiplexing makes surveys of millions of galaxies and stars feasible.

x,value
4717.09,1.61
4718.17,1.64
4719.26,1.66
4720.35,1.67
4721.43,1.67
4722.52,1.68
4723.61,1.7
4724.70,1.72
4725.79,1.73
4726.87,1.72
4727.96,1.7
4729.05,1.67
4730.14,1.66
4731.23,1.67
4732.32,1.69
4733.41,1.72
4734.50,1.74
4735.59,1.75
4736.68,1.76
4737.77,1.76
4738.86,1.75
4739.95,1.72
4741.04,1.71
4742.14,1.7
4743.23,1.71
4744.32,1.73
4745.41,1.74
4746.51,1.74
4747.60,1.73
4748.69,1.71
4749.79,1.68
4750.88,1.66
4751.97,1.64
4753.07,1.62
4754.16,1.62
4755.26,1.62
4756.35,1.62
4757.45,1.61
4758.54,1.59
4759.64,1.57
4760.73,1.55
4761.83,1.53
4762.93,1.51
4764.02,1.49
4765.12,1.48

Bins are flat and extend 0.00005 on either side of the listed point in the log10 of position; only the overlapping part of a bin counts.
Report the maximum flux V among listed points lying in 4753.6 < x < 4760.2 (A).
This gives 1.62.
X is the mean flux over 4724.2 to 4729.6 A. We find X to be 1.71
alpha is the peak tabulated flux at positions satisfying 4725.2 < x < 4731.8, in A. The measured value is 1.73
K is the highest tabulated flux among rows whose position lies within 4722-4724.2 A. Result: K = 1.7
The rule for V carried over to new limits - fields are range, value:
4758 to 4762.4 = 1.59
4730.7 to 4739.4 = 1.76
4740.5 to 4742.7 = 1.71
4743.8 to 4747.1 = 1.74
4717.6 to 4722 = 1.67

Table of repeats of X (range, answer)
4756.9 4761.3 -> 1.58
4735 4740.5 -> 1.75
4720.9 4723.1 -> 1.67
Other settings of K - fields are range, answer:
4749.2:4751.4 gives 1.68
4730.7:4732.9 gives 1.69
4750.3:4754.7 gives 1.66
